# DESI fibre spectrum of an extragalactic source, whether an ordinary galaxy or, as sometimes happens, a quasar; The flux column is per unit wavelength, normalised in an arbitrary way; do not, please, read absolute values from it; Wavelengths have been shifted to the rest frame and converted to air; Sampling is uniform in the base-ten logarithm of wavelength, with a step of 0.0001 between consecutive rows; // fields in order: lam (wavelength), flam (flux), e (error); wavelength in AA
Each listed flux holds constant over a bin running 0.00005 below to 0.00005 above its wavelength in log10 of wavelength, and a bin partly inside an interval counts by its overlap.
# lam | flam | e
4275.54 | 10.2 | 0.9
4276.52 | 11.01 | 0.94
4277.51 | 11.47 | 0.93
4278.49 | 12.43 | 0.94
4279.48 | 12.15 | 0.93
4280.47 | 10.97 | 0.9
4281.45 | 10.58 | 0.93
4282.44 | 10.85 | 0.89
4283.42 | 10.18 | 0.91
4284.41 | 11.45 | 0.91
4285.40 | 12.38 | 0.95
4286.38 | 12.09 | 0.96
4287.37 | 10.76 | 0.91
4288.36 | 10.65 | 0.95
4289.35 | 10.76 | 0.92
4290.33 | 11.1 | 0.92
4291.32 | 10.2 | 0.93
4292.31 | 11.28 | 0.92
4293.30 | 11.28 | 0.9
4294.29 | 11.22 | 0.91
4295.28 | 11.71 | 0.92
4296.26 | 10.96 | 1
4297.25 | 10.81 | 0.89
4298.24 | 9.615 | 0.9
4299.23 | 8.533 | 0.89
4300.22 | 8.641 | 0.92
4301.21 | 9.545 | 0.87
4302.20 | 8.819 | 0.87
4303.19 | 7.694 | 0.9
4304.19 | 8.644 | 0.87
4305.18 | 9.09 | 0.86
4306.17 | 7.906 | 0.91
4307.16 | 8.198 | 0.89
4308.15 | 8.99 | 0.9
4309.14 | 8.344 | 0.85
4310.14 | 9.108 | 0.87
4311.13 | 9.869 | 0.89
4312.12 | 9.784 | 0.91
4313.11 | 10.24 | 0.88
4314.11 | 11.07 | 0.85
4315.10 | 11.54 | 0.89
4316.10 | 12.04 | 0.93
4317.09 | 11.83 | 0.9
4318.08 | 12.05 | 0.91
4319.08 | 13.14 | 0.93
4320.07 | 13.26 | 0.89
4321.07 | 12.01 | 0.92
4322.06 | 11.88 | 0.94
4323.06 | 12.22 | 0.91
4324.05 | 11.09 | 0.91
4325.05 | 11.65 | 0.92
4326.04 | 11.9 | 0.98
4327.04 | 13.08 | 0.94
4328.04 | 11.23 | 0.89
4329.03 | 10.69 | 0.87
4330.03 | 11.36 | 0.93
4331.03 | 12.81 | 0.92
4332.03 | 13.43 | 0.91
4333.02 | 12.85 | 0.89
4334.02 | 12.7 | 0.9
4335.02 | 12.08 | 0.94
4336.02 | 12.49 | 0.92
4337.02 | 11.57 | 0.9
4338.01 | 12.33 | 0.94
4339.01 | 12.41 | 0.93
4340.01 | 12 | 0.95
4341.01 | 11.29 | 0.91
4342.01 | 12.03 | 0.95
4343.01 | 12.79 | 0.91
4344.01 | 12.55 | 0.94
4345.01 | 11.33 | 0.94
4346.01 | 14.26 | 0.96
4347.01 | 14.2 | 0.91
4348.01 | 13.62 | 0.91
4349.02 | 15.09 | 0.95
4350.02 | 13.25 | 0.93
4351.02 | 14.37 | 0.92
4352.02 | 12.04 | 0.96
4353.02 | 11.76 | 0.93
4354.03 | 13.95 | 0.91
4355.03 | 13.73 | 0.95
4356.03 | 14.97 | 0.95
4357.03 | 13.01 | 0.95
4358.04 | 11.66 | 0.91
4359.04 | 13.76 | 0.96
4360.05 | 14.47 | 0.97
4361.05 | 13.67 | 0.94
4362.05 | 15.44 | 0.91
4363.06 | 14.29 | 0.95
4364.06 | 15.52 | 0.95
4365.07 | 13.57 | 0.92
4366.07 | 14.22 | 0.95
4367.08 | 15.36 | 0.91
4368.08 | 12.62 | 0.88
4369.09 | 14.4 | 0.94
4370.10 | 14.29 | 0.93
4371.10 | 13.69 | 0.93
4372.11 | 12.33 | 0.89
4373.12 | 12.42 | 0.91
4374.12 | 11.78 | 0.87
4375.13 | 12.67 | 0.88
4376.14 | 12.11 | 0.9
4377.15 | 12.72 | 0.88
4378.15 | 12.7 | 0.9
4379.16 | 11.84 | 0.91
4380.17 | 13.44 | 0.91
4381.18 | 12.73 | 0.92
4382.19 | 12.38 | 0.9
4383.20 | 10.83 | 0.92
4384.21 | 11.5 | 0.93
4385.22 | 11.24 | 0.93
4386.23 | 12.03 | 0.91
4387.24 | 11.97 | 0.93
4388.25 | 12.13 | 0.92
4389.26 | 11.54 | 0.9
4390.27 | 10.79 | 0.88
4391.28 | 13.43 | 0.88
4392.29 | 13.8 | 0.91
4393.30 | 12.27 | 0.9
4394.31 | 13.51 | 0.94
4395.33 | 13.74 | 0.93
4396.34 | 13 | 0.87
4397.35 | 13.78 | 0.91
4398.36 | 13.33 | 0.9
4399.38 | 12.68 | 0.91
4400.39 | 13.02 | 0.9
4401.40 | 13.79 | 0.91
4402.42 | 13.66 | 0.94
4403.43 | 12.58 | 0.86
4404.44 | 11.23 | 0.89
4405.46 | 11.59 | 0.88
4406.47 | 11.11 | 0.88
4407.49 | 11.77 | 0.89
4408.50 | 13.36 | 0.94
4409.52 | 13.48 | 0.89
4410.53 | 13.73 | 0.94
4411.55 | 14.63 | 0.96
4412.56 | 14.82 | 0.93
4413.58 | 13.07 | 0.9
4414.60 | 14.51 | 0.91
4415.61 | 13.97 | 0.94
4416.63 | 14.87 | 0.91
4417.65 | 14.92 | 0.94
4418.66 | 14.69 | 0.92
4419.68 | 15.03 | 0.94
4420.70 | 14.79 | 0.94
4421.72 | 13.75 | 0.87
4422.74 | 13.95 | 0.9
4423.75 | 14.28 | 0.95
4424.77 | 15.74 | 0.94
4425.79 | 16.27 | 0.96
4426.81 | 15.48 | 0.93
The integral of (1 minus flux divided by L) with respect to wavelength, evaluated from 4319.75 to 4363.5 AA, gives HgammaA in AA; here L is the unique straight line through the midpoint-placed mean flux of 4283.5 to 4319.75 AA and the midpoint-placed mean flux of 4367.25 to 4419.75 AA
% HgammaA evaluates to -5.0 AA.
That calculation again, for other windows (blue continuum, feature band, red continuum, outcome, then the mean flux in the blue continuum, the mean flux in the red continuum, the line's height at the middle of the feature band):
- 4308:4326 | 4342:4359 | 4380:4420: -1.9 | 11.2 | 13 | 11.9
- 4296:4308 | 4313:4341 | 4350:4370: -2.5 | 9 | 13.8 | 11.1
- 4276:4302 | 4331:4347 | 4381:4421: -0.9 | 10.8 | 13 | 11.8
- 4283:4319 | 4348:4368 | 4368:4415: -3.4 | 10.3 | 12.8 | 11.8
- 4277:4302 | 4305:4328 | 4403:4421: 1.1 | 10.8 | 13.6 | 11.4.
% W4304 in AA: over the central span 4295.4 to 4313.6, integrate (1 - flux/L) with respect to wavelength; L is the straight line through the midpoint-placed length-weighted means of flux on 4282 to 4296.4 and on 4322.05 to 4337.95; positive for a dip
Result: 3.6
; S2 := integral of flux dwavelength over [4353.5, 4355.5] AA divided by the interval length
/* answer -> 13.8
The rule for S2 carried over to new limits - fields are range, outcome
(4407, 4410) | 12.9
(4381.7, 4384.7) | 11.6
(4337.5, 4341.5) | 12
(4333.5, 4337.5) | 12.2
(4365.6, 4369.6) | 14.1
